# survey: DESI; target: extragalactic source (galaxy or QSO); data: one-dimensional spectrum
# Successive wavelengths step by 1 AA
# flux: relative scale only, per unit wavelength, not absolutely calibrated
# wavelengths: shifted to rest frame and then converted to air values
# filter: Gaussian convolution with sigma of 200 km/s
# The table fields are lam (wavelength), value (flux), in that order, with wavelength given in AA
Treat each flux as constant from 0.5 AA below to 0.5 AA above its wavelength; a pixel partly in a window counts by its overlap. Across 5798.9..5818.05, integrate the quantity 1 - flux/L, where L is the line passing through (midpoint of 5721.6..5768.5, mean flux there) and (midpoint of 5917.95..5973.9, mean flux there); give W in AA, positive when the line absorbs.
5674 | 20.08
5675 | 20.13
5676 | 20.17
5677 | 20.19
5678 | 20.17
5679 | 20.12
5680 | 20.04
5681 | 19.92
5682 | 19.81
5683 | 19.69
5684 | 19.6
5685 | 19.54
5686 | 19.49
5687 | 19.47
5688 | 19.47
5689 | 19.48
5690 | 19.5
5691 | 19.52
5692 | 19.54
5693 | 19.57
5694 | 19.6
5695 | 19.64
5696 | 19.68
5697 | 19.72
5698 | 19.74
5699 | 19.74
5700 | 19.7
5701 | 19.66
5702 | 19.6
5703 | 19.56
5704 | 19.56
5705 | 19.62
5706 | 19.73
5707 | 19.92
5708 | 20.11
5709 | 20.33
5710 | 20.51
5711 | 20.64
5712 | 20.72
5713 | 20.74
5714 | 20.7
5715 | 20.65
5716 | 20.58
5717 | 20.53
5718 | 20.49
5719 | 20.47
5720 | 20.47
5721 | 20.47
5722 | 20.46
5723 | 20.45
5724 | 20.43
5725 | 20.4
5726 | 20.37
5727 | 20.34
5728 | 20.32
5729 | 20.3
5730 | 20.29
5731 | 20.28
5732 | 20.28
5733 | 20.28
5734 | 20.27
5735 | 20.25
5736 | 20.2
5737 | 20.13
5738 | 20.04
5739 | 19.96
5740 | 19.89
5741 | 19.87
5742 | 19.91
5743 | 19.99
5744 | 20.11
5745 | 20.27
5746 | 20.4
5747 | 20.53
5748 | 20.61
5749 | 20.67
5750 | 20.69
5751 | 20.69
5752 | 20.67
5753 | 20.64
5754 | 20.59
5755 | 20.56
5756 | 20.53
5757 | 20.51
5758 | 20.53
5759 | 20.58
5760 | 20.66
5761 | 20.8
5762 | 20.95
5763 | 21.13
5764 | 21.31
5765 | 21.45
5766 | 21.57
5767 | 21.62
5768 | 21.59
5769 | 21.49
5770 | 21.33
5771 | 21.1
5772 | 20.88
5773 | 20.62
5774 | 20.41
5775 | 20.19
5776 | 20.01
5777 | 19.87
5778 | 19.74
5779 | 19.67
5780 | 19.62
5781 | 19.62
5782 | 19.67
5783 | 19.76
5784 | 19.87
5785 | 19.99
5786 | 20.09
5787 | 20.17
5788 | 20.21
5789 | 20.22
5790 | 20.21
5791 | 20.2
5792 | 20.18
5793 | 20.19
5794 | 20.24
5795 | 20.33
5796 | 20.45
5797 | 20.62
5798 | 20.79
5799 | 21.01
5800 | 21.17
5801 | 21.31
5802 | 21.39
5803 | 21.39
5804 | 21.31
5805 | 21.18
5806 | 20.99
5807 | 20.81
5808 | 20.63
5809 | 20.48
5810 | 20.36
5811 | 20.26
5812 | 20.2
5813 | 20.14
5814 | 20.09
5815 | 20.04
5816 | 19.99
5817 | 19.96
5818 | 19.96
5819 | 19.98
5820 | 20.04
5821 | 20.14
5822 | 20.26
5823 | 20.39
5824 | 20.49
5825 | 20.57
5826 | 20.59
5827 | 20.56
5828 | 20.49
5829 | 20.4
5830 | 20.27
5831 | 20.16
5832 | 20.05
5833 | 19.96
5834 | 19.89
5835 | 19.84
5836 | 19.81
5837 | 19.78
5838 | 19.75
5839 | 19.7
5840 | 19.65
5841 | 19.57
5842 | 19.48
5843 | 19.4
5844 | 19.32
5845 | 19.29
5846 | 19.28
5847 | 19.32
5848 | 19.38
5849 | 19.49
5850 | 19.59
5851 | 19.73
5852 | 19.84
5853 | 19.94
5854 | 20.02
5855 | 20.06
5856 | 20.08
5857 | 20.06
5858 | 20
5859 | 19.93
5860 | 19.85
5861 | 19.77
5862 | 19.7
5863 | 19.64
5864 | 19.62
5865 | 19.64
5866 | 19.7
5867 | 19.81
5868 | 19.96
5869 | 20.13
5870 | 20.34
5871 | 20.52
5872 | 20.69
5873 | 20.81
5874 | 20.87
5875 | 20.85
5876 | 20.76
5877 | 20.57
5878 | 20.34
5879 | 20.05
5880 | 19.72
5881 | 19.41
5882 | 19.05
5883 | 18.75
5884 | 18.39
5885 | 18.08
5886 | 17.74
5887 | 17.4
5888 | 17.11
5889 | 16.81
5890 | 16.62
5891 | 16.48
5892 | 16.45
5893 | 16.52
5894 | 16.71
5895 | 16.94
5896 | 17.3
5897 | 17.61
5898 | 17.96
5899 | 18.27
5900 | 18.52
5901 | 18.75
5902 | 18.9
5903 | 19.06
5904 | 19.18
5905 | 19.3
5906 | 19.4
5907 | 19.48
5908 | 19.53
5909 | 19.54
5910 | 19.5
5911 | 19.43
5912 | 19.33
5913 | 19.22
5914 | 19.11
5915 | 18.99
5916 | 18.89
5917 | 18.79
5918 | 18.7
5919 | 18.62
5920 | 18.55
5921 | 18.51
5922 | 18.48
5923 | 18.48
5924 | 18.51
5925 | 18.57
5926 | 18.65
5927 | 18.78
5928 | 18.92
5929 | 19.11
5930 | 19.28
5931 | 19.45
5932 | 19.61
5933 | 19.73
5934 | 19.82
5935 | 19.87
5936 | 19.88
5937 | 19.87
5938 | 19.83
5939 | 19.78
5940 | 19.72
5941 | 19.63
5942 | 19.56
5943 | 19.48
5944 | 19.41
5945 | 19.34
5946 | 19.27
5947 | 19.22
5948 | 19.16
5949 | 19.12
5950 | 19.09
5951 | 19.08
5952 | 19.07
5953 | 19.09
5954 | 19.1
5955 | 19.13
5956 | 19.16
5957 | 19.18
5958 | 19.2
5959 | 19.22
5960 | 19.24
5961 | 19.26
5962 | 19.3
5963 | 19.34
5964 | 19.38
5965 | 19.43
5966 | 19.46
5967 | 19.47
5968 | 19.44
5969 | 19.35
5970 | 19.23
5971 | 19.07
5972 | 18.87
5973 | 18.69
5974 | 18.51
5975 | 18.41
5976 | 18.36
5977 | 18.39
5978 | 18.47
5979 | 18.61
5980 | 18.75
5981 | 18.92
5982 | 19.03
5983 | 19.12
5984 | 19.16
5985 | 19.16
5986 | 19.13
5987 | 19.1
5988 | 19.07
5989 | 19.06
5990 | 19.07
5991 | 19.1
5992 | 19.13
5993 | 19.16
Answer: -0.5 AA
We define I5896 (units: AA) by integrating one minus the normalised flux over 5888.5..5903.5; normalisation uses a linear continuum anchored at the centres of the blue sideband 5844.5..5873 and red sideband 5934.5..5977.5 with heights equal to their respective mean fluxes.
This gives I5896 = 1.60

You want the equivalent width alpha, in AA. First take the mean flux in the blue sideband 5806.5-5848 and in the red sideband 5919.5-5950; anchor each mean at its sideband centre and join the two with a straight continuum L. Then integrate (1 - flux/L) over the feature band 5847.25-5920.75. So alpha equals 1.9 AA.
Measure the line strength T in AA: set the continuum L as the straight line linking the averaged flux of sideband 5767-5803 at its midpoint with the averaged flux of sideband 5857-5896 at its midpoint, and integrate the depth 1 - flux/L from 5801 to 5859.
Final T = -1.0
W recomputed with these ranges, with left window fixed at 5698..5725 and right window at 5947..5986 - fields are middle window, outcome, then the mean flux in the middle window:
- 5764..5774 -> -0.6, 21.3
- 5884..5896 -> 1.5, 17.1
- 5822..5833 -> -0.4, 20.4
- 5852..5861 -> -0.2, 20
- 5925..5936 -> -0.1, 19.3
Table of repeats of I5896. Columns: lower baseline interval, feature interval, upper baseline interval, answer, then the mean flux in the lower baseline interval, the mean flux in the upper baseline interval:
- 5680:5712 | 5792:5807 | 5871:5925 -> -1.3 AA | 19.8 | 18.8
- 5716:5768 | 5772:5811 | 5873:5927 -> -0.9 AA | 20.5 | 18.7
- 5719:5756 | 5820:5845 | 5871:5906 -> -1.0 AA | 20.3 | 18.6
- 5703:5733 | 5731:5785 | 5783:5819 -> -0.2 AA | 20.3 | 20.5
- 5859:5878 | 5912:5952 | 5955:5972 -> 0.8 AA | 20.2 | 19.3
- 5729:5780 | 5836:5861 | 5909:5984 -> 0.2 AA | 20.5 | 19.1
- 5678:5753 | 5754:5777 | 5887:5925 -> -1.4 AA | 20.1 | 18.4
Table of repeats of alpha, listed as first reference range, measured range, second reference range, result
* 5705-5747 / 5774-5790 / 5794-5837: 0.4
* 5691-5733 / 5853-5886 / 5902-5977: -0.7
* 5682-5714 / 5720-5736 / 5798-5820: -0.3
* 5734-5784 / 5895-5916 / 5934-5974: 0.8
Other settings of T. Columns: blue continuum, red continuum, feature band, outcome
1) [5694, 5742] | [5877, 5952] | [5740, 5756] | -0.35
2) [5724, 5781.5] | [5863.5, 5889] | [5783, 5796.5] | 0.03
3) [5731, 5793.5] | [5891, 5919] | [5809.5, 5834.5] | -0.74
